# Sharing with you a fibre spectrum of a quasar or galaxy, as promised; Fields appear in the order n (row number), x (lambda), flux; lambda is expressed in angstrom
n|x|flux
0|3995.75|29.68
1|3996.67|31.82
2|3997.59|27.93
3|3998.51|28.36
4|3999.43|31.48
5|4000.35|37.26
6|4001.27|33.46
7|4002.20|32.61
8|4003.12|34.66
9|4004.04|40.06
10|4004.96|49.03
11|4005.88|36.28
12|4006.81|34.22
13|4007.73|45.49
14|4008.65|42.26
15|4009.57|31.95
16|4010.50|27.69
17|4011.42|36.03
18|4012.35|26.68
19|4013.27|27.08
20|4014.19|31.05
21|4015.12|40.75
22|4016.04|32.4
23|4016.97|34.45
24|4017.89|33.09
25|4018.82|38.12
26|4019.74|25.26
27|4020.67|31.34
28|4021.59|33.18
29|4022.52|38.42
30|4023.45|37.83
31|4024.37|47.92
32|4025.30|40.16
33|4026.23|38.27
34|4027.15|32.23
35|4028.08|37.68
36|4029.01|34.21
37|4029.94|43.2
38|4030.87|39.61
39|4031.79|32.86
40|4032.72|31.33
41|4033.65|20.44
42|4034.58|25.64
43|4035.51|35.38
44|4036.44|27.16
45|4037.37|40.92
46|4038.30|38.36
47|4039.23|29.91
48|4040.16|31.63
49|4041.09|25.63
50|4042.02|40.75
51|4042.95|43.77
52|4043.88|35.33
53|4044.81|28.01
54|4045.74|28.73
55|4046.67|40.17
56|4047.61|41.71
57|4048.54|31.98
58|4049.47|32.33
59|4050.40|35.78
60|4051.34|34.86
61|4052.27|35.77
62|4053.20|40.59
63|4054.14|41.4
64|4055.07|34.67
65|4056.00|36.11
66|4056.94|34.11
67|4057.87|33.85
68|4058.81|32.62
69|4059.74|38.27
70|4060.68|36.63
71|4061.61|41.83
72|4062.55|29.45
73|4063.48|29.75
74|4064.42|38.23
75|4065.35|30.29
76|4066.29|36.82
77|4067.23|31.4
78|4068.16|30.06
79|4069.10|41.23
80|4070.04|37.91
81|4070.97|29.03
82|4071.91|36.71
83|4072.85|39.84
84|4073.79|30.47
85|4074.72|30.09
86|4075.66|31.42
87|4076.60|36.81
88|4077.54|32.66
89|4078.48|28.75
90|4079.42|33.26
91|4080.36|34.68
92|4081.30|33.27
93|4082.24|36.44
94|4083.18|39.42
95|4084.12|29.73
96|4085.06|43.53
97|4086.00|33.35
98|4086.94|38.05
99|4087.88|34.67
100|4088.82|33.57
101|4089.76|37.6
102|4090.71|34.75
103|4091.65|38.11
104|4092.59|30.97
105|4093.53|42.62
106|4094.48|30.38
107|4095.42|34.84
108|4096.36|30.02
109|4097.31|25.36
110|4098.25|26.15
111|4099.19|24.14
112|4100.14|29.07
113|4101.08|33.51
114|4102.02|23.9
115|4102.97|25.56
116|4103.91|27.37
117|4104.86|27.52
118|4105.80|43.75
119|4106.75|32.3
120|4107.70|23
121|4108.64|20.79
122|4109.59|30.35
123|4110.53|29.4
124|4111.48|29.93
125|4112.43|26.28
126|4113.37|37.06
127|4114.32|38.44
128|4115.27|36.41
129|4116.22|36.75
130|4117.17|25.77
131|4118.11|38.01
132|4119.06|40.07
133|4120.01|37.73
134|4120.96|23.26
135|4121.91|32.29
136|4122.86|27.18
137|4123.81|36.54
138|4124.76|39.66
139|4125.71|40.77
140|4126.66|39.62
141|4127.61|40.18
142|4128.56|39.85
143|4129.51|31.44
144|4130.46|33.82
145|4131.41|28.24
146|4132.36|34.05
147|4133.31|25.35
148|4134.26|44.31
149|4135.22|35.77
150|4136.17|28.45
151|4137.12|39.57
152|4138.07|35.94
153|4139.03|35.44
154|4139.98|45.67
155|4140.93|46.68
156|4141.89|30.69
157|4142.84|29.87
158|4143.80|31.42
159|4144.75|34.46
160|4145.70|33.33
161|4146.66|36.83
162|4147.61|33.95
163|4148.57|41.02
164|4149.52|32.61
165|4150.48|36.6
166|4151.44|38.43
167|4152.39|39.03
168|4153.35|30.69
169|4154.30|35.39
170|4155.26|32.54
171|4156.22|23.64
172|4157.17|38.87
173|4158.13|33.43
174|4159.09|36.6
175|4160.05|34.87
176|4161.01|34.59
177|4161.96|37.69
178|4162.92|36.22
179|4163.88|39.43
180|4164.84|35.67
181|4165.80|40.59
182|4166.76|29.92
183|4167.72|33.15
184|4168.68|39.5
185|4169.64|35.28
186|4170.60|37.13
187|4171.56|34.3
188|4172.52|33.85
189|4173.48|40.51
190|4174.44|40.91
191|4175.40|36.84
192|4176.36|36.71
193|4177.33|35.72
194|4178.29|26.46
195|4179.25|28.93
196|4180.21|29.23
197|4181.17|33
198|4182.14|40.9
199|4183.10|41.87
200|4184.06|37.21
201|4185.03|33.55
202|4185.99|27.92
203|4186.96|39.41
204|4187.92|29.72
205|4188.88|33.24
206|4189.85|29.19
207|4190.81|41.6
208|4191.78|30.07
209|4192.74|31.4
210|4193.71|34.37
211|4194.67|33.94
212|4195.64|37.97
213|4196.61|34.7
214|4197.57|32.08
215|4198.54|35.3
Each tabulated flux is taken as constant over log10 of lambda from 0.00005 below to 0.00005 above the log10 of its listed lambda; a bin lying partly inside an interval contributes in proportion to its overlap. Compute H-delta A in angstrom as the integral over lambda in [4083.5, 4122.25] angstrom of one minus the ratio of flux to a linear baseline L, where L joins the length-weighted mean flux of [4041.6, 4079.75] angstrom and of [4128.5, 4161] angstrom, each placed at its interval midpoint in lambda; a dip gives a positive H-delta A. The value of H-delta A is 3.1 angstrom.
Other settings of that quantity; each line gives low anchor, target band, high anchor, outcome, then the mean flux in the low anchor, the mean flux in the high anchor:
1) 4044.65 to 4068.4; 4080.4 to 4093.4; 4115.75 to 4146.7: -0.3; 35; 35.1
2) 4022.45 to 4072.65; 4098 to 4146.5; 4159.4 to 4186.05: 3.1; 35.2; 35.6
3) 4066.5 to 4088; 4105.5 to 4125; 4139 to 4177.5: 1.5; 34.5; 35.9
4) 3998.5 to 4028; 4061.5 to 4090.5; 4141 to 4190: 0.6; 35.4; 34.9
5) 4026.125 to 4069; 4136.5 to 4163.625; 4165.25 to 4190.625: -0.6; 34.6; 34.9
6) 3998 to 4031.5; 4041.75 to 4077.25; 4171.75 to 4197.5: 0.2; 35.6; 34.5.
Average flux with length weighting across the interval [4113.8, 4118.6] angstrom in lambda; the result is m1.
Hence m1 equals 35.1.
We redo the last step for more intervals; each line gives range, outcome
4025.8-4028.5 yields 36.1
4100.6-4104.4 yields 27.6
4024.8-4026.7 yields 39.3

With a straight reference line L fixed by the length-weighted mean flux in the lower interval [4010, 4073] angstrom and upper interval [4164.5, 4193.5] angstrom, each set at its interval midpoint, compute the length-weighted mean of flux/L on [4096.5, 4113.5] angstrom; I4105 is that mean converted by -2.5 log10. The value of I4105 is 0.214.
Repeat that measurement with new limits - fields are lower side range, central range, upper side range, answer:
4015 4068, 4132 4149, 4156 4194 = -0.024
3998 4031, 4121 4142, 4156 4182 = -0.017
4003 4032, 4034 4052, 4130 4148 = 0.057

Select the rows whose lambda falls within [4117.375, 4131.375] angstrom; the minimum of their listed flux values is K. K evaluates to 23.26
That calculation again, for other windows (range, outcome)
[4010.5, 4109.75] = 20.44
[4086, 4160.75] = 20.79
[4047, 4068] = 29.45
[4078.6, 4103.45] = 23.9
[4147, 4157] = 23.64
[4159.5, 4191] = 26.46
